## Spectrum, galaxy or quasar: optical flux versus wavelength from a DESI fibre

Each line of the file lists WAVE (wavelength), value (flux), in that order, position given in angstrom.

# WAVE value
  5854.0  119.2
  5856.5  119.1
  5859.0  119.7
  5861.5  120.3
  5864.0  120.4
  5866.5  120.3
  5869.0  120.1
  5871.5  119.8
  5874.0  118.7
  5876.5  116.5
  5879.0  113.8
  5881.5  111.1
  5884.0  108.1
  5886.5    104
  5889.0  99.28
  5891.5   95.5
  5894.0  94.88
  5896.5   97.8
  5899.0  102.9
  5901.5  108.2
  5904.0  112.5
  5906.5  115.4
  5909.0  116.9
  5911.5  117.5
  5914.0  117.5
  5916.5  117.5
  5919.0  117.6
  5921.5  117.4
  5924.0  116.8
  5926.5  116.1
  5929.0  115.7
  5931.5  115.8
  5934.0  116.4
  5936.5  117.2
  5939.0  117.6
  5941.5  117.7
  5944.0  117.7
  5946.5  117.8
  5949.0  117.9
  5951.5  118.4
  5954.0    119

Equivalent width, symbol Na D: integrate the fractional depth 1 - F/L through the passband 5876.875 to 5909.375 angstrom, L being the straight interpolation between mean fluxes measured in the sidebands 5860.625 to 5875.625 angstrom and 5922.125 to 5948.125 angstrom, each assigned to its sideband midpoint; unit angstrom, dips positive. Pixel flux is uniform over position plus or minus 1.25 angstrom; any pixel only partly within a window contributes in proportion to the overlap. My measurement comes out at 3.4 angstrom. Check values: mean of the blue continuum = 120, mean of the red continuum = 117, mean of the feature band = 106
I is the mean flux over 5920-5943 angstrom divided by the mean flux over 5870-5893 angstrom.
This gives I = 1.07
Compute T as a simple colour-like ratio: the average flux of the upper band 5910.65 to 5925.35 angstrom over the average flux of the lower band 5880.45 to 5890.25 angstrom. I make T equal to 1.11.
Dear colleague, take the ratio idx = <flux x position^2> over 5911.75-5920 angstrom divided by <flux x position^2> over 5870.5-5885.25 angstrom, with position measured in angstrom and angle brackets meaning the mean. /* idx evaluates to 1.04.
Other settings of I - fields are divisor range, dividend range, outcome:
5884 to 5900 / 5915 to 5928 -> 1.17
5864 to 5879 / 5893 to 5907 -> 0.88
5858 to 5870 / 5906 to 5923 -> 0.98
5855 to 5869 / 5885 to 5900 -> 0.83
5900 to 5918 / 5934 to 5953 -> 1.02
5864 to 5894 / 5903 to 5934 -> 1.05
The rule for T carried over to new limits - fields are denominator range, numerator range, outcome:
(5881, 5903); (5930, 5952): 1.15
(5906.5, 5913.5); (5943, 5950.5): 1.01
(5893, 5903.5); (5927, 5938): 1.14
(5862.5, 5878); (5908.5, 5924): 0.98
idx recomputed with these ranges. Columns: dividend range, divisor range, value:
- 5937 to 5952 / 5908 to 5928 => 1.01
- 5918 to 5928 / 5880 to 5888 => 1.10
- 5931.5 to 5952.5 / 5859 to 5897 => 1.08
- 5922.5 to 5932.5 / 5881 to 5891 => 1.13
